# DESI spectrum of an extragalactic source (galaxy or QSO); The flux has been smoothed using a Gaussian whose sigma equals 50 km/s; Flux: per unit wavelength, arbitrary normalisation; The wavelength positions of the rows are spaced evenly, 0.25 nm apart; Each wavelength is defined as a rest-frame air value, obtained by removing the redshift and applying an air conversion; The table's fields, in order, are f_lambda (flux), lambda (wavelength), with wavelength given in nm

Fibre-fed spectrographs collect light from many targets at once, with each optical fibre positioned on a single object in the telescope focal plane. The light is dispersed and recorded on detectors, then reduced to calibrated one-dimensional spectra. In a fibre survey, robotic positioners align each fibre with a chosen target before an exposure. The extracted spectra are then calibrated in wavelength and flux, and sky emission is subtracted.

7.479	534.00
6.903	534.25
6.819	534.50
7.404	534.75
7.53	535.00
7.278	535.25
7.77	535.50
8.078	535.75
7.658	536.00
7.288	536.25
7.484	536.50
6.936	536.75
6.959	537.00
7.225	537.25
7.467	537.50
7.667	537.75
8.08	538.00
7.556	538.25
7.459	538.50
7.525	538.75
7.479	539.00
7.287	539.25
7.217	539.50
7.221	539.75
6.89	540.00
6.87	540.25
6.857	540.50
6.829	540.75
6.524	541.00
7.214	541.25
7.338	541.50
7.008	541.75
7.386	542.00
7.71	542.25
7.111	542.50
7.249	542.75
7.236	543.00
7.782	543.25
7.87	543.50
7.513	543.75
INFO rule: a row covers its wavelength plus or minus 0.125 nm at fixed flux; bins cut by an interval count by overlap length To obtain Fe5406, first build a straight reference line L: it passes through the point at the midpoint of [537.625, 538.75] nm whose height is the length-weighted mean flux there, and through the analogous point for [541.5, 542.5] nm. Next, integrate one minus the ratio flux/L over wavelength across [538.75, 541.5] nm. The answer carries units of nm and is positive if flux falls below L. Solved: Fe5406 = 0.16 nm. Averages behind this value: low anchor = 7.67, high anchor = 7.33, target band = 7.07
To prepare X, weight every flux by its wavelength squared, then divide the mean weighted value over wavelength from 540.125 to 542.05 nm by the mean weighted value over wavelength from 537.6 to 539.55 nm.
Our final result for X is 0.9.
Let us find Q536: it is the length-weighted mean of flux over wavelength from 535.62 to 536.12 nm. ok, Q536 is 7.87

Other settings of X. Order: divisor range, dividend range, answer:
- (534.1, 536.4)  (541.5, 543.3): 1.02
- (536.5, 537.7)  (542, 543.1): 1.04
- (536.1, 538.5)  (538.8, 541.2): 0.96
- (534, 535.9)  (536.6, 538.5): 1.01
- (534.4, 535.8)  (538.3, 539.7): 1.01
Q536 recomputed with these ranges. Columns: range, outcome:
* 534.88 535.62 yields 7.52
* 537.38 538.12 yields 7.74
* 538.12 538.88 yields 7.52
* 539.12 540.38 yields 7.1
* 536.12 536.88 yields 7.24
